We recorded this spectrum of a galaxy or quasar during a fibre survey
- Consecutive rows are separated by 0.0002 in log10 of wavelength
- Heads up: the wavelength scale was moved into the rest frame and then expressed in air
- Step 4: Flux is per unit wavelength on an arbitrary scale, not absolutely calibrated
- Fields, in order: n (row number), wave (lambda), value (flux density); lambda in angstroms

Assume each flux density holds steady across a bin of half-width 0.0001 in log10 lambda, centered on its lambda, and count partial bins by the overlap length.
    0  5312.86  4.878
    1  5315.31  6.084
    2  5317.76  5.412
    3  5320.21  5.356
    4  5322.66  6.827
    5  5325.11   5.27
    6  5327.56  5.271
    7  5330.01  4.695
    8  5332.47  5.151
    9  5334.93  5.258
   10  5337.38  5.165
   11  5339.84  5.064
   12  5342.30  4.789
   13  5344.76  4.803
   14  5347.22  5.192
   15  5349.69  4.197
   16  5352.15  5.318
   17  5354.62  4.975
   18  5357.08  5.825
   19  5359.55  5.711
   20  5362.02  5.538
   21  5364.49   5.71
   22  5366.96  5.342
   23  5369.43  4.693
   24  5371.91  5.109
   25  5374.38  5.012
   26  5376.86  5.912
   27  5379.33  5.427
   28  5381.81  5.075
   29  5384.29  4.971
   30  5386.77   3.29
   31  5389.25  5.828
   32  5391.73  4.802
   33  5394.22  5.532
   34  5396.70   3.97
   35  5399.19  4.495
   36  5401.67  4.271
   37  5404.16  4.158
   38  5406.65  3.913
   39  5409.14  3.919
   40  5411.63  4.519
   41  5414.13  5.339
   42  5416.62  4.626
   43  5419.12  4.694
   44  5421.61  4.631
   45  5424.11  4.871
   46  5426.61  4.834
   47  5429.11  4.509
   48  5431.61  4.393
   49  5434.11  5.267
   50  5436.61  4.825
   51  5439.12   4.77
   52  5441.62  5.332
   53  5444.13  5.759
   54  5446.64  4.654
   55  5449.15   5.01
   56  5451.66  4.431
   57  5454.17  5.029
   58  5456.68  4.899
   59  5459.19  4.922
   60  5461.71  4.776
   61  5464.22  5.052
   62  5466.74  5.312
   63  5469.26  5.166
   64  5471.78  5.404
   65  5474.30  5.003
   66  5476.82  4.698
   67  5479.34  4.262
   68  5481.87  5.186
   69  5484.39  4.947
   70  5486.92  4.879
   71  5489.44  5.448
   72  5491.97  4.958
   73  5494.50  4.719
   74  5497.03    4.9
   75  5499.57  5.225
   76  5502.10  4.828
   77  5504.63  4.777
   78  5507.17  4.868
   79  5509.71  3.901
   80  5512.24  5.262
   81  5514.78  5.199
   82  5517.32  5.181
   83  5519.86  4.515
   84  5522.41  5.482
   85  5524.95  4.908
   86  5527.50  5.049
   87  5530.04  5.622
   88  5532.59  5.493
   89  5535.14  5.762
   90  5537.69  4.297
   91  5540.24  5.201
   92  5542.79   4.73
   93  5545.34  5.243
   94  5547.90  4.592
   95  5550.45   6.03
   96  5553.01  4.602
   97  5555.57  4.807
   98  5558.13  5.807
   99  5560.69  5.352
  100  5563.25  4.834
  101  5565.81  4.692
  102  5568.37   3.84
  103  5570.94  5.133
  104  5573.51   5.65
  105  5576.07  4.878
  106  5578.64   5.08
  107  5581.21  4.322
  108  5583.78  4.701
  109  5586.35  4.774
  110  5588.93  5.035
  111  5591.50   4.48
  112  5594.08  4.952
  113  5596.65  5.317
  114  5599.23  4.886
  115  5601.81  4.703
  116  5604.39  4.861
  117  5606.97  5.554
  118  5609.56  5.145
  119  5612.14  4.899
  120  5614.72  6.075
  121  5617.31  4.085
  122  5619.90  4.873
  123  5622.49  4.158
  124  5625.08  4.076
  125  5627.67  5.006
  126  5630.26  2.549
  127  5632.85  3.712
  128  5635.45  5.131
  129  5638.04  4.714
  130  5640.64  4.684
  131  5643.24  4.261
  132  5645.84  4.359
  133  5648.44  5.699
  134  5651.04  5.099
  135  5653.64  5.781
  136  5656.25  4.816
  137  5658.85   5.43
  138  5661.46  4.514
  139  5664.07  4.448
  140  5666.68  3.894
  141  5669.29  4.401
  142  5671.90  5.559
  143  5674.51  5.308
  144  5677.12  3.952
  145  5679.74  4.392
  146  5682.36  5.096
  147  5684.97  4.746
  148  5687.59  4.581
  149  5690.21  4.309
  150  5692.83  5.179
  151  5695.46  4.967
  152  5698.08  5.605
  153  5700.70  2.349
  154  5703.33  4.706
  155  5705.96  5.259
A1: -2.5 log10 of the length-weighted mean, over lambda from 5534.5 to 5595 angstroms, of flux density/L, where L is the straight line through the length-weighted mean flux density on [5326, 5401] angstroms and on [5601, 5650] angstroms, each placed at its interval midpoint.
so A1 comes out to -0.04 mag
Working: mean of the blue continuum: 5.07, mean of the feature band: 4.94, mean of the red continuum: 4.66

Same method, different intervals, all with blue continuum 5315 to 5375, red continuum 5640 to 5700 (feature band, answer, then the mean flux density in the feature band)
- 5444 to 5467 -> 0.04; 4.93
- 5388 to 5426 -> 0.12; 4.64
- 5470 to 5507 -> 0.02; 4.95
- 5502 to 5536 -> -0.01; 5.06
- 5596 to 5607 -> -0.02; 4.99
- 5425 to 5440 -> 0.08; 4.77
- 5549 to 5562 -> -0.07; 5.31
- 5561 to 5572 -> 0.06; 4.68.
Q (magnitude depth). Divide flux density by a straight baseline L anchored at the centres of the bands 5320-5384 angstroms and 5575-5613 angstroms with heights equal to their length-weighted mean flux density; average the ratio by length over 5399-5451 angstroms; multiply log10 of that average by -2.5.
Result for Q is 0.10 mag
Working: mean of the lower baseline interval 5.25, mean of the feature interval 4.71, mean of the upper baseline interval 4.91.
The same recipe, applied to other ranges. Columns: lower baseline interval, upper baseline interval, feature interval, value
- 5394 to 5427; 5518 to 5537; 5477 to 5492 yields 0.01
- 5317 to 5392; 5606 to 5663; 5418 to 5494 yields 0.02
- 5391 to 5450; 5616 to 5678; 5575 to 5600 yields -0.05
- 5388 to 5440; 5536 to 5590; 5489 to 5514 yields -0.01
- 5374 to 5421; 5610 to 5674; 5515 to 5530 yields -0.09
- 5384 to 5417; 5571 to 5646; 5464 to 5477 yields -0.12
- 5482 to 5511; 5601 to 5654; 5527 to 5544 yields -0.08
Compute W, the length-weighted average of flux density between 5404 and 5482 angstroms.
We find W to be 4.82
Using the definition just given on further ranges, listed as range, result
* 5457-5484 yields 4.97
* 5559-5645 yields 4.74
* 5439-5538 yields 5.01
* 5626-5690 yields 4.66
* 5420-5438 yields 4.76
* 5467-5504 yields 4.98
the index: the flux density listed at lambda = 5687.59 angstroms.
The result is 4.581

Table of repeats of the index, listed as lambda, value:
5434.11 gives 5.267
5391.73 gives 4.802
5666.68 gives 3.894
